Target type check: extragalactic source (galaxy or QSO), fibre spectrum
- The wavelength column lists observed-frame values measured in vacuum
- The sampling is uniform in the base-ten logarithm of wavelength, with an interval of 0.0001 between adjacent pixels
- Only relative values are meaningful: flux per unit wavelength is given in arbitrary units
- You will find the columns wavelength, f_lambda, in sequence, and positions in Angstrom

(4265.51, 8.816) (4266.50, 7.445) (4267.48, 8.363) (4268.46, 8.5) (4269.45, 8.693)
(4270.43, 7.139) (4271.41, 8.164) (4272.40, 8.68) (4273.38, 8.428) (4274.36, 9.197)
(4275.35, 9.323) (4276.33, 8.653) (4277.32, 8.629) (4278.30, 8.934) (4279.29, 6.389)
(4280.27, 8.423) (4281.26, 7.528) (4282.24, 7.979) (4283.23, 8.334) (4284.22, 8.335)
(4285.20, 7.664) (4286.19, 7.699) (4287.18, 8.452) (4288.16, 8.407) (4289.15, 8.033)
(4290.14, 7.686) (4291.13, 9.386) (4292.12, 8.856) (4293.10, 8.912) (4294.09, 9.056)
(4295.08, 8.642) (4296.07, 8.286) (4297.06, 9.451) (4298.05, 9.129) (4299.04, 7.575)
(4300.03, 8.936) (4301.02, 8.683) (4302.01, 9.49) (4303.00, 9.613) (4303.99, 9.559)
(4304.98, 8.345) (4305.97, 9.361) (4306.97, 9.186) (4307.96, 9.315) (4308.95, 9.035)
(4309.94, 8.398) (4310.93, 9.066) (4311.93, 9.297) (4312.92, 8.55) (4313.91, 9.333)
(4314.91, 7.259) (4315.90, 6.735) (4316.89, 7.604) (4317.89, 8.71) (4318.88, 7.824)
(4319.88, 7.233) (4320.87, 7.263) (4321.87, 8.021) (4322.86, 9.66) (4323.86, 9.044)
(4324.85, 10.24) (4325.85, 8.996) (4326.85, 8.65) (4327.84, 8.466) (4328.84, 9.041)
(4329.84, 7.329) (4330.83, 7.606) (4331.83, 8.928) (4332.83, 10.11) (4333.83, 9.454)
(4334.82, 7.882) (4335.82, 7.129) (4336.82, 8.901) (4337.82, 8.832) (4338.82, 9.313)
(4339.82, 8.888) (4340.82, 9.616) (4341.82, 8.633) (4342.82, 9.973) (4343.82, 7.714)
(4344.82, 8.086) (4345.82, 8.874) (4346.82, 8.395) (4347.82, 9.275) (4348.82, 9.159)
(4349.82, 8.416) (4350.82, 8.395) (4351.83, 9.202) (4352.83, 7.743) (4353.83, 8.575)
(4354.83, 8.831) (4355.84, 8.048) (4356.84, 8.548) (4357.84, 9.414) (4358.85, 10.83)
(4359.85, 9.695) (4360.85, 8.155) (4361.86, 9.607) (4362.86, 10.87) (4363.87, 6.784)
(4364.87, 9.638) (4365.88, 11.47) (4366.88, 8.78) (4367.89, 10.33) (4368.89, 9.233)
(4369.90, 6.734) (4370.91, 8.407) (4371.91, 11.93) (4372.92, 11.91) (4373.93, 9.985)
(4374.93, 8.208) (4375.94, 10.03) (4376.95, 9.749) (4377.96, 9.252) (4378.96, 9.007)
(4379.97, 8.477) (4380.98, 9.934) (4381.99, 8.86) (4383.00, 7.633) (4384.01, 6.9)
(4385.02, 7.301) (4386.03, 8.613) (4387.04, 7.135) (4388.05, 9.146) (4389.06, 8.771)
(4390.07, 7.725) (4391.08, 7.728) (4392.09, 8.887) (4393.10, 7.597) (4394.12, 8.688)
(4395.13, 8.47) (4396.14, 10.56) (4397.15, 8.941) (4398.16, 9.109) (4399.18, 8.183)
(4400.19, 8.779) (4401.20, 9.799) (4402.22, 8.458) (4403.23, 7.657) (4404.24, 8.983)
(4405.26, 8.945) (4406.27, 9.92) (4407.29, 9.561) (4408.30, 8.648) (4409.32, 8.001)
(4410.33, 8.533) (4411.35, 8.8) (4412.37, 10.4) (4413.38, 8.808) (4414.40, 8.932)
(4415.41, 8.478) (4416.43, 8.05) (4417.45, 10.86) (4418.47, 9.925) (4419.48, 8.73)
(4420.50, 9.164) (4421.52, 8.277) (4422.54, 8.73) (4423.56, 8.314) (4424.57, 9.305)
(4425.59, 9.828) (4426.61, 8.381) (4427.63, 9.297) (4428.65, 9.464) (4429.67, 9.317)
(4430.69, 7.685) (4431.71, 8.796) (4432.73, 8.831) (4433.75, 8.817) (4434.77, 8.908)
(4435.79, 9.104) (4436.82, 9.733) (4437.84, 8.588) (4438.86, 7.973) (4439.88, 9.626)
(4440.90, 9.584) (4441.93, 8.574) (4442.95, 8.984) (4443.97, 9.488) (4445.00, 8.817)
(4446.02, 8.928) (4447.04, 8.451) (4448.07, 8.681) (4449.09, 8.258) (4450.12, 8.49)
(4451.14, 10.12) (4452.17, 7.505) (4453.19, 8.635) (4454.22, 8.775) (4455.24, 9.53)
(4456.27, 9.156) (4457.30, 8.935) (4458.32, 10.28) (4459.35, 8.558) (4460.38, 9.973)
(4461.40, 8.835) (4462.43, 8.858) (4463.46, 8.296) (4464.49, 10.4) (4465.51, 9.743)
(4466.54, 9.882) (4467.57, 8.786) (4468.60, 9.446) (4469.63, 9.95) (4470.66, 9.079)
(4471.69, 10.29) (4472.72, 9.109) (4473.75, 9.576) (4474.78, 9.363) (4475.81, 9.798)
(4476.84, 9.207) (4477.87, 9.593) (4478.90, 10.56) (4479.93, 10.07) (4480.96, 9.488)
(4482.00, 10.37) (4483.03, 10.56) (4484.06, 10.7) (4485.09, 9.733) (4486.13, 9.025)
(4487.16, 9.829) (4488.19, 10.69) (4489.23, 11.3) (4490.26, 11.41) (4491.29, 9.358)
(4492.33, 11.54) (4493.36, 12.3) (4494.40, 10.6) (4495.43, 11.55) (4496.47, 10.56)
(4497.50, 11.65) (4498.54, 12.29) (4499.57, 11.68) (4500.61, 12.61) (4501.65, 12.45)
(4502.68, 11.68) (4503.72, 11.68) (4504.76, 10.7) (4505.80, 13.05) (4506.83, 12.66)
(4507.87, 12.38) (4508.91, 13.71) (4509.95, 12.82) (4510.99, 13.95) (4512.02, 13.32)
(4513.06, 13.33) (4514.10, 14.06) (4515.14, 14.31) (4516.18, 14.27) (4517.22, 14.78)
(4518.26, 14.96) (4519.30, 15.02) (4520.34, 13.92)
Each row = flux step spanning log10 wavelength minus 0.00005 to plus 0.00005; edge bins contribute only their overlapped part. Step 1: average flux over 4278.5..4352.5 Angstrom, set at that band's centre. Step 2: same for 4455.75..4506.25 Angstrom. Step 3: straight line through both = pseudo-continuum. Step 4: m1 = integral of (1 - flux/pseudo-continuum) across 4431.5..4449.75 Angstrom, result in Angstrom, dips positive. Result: 1.8 Angstrom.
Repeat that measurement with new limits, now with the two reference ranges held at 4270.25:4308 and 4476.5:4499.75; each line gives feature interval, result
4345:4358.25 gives 0.8 Angstrom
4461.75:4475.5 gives 1.3 Angstrom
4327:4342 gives 0.6 Angstrom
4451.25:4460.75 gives 1.1 Angstrom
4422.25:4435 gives 1.4 Angstrom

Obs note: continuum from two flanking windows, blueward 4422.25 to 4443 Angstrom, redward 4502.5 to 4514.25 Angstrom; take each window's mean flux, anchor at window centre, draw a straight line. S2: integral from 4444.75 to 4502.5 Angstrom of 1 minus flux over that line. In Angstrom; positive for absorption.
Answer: 5.9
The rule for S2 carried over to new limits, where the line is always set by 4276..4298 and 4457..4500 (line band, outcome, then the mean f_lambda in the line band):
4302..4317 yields -0.35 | 8.77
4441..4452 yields 1.05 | 8.86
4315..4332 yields 0.81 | 8.28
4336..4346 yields 0.02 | 8.82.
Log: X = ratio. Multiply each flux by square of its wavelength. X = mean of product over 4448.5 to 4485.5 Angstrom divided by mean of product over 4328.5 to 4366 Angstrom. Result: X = 1.13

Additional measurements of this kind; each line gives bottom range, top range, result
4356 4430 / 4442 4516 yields 1.21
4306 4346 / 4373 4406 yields 1.04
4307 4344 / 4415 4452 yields 1.09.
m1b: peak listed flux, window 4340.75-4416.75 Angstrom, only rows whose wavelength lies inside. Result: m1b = 11.93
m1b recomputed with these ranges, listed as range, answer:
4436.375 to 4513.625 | 13.95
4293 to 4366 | 11.47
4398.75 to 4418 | 10.86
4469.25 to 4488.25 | 10.7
